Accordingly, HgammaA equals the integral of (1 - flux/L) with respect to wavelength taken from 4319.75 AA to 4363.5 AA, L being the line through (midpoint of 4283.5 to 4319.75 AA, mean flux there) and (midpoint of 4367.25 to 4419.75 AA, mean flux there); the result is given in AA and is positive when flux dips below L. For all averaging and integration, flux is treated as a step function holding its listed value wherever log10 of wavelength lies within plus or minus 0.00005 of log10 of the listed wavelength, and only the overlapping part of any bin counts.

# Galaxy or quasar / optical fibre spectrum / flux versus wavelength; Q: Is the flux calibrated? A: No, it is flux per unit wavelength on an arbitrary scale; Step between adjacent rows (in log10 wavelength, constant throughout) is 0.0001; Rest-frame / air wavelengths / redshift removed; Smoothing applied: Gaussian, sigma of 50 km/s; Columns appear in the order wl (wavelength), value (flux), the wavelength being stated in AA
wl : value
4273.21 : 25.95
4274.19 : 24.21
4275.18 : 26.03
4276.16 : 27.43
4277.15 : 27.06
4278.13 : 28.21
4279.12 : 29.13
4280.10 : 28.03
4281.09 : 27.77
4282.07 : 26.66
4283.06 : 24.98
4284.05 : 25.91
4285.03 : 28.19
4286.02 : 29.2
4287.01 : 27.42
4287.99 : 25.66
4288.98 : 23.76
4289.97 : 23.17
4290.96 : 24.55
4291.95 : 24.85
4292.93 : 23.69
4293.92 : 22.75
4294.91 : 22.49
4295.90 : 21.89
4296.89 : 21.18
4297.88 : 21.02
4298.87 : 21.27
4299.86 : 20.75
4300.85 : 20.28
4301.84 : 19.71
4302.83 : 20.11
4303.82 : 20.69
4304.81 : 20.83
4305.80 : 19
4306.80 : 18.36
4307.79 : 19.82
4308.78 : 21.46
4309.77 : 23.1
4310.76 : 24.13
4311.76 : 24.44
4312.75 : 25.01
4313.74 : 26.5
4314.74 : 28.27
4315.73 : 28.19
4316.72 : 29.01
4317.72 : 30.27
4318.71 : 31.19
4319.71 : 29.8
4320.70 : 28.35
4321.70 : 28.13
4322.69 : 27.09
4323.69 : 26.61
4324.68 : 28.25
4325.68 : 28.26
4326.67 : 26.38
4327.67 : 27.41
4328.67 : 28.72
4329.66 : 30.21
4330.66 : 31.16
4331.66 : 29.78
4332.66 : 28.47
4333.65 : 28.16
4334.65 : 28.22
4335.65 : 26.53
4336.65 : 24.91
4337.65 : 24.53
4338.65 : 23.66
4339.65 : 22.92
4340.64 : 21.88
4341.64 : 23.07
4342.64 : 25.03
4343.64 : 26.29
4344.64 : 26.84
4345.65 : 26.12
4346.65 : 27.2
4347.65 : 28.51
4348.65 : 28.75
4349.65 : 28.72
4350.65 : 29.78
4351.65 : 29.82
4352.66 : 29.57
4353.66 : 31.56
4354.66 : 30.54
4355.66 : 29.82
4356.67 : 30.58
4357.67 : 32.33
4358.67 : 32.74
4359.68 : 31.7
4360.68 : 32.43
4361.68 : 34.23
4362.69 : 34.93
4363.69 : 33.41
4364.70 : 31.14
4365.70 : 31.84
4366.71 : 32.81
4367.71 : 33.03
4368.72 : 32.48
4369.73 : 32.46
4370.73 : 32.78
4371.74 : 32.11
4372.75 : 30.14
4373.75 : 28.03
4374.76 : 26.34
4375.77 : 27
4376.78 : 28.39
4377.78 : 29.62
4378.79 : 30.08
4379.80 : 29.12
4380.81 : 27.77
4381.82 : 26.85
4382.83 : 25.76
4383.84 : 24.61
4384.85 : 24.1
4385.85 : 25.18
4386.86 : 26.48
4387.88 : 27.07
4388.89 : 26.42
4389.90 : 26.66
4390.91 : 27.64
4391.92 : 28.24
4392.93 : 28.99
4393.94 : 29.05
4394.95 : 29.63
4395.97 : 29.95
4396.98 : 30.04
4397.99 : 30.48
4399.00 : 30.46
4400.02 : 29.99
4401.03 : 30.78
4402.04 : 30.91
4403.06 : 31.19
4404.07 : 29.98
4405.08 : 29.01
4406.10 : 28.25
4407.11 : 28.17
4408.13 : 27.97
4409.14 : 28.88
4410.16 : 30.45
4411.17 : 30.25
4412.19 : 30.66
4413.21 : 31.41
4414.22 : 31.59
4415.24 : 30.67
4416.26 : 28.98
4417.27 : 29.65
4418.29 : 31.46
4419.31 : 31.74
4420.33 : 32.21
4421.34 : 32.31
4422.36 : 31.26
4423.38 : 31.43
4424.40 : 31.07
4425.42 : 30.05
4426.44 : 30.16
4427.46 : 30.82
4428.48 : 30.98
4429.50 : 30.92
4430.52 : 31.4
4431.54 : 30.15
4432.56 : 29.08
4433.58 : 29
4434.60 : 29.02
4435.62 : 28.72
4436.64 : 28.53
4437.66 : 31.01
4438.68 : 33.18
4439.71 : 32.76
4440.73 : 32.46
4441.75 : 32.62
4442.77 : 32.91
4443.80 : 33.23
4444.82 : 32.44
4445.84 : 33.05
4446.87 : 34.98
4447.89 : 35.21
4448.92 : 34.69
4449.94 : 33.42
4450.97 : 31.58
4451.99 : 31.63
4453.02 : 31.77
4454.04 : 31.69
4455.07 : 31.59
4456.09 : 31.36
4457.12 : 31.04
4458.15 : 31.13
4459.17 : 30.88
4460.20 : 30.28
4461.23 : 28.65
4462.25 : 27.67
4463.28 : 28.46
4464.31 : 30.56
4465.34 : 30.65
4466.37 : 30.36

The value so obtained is -3.7 AA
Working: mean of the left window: 23.9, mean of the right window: 29.2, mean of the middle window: 28.4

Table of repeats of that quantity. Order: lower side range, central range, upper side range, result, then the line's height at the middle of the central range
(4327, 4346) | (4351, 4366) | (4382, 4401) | -2.6 AA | 27.1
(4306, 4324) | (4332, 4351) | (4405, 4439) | 0.5 AA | 27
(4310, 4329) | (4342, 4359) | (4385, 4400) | -0.7 AA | 27.9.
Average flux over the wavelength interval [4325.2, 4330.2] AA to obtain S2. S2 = 28.2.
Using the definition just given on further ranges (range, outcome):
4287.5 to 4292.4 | 24.4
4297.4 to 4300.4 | 21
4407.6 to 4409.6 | 28.4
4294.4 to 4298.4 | 21.6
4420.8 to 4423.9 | 31.7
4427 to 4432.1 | 30.8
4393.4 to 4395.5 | 29.3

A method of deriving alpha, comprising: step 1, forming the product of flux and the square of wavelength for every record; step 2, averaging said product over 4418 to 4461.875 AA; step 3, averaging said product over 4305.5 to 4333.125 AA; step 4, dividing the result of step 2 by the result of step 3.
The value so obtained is 1.24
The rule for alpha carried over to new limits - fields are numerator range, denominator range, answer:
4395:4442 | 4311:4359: 1.14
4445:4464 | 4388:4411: 1.11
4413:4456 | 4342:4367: 1.08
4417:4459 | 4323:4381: 1.13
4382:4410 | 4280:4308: 1.28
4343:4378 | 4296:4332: 1.24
